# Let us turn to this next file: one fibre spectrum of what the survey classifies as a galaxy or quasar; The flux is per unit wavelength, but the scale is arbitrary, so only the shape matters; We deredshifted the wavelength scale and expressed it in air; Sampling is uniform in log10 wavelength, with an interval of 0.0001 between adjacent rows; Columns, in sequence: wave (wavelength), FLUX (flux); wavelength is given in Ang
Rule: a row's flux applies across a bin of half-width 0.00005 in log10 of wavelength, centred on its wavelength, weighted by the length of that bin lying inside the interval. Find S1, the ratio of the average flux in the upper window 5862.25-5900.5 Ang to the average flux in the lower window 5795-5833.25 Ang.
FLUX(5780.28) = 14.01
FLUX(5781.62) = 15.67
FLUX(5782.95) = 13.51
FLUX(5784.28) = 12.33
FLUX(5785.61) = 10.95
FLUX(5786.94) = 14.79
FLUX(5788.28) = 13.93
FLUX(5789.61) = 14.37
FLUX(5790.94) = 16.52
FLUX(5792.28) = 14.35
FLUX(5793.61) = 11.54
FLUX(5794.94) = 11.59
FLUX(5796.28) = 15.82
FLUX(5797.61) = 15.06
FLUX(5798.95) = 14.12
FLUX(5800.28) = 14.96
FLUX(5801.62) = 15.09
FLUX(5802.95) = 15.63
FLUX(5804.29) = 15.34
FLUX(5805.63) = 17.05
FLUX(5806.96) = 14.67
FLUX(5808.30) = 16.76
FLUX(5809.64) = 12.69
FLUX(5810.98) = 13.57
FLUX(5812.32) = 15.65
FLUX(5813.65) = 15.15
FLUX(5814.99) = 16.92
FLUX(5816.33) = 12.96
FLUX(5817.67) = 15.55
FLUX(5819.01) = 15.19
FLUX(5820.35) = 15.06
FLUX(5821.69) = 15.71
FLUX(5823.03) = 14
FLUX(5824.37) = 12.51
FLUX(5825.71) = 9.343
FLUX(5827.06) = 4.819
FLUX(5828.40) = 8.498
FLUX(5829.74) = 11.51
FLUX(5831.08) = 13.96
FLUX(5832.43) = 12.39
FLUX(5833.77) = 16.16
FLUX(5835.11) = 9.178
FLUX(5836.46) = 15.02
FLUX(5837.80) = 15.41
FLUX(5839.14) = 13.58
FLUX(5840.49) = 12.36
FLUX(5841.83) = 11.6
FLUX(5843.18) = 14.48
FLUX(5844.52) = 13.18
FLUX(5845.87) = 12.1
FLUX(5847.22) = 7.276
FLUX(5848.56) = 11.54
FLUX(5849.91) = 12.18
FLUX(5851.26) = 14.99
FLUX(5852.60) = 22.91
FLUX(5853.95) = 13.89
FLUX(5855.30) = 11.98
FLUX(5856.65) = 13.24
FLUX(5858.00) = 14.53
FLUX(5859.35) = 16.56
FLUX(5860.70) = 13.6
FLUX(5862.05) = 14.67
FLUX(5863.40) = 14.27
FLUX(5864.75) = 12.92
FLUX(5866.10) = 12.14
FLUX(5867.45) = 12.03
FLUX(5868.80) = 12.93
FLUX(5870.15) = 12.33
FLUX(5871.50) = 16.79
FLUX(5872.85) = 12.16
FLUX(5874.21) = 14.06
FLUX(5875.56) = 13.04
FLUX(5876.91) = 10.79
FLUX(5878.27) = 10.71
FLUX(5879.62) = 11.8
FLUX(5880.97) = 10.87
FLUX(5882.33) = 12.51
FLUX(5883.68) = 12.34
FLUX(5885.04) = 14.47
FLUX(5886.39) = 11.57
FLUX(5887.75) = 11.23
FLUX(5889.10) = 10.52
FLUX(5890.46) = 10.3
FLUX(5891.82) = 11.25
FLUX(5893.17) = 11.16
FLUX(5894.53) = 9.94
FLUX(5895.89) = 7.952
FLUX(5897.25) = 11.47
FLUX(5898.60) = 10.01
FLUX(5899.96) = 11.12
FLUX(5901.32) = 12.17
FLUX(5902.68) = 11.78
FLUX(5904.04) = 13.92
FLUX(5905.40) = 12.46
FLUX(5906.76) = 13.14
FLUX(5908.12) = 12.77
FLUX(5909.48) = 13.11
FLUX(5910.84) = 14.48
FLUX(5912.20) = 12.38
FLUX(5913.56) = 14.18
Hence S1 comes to 0.86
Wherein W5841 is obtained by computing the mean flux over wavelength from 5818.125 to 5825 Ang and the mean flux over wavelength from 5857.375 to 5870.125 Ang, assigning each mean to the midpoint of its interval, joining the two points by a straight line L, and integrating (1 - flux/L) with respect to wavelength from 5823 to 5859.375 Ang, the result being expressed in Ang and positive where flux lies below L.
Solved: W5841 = 3.5 Ang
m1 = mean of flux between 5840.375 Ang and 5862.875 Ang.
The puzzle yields 13.6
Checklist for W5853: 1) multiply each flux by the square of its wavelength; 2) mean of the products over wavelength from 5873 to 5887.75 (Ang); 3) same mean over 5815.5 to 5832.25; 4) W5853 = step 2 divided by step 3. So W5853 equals 1.00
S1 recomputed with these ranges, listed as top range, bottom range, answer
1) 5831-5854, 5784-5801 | 0.97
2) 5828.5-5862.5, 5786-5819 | 0.91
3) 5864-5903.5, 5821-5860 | 0.91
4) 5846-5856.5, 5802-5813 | 0.89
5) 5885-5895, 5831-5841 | 0.83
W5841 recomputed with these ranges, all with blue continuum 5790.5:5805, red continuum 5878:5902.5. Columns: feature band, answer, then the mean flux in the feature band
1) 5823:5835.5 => 2.09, 11.1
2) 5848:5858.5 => -1.60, 14.4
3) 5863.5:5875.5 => -1.27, 13.2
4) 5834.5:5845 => -0.09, 13.1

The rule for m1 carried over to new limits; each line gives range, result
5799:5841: 13.8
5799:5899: 13.1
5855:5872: 13.7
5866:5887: 12.6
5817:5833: 12.4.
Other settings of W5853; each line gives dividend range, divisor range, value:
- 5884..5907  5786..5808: 0.81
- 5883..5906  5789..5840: 0.84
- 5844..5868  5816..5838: 1.08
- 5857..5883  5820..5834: 1.11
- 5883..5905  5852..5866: 0.78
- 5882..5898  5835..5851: 0.91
